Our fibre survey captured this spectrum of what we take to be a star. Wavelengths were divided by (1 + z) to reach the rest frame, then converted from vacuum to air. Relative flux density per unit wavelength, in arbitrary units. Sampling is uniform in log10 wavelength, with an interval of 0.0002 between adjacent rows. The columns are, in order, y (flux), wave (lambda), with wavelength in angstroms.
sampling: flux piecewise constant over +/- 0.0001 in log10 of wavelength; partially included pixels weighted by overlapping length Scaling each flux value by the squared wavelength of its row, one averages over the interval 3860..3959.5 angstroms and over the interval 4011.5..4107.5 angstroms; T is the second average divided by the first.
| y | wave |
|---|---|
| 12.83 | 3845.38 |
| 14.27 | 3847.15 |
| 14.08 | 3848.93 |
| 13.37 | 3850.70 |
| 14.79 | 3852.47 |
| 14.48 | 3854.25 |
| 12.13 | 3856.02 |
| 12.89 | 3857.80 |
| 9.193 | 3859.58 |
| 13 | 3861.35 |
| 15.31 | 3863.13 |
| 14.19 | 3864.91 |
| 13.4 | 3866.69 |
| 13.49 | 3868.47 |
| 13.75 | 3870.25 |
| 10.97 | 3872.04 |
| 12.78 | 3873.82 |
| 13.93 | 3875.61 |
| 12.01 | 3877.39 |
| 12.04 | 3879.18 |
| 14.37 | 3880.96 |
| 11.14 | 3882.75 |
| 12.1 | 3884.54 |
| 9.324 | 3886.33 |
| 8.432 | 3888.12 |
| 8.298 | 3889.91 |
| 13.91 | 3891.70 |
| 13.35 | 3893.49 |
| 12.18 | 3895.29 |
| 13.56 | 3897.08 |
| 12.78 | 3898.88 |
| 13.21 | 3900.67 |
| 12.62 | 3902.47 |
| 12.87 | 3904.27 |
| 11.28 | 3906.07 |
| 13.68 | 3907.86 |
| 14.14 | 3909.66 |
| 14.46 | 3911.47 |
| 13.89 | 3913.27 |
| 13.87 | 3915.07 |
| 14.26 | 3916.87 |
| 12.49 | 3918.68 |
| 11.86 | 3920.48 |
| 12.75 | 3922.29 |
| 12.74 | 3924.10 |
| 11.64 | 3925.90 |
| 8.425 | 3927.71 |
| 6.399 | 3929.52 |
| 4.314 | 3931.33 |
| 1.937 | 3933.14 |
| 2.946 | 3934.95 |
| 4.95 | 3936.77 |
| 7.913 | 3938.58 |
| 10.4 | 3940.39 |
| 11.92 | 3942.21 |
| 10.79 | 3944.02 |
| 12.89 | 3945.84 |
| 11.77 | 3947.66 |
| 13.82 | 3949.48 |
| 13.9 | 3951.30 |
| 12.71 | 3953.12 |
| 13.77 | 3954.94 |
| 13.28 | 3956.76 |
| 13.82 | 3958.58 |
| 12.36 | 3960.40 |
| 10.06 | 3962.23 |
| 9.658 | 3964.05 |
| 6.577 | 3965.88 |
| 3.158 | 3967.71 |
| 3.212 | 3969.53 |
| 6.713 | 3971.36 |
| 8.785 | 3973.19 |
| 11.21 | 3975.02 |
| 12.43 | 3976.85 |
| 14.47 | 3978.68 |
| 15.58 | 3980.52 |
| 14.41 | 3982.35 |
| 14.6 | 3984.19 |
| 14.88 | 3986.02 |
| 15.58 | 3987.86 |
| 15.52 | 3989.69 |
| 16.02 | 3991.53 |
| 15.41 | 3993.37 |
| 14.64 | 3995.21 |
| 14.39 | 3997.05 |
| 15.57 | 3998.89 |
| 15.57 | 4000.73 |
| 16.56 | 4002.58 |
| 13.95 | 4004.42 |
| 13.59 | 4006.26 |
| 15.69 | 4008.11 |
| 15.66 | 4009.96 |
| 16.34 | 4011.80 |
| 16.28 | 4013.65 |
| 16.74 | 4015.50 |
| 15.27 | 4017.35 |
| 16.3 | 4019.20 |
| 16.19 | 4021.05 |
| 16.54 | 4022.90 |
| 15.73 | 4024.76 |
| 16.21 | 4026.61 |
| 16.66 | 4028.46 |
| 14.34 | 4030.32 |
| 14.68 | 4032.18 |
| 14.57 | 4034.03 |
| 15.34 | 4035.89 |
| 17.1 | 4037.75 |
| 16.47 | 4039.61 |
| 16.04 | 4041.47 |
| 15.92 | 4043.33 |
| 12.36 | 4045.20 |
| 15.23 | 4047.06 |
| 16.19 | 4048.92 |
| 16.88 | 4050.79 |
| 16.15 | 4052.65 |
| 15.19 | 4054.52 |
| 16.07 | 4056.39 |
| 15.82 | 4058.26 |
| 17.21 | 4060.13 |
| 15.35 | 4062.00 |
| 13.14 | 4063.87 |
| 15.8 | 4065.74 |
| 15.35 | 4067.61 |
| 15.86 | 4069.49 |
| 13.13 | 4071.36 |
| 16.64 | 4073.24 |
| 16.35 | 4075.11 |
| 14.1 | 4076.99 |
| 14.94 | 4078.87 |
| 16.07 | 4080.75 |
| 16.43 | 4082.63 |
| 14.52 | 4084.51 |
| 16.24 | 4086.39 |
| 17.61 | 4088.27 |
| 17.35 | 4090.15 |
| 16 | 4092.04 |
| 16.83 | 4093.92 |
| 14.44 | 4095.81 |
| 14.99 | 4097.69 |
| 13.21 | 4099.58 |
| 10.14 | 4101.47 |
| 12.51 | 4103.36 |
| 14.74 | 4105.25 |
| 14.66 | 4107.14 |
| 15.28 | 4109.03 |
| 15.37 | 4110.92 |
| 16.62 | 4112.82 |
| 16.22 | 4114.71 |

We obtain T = 1.42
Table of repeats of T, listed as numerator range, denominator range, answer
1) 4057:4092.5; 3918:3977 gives 1.72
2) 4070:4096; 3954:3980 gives 1.67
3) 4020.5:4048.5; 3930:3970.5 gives 1.74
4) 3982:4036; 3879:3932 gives 1.37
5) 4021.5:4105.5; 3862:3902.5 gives 1.35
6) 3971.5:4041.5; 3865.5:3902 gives 1.31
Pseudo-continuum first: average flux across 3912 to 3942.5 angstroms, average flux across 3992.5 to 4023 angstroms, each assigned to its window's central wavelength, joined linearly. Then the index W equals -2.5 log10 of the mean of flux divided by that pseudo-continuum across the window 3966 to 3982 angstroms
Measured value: 0.36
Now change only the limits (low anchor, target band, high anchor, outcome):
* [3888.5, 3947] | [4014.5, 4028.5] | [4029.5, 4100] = -0.14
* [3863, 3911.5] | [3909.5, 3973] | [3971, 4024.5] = 0.31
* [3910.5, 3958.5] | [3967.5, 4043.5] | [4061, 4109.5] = -0.13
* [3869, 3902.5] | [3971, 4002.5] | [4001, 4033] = 0.06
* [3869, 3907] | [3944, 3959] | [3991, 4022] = 0.07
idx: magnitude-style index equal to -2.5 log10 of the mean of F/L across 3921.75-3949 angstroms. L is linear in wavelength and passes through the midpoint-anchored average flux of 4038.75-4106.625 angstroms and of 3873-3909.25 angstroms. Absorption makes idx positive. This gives 0.42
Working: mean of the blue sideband 12.2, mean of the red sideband 15.3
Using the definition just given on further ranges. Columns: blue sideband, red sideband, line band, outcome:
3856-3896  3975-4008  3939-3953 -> 0.14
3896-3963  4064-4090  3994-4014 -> -0.13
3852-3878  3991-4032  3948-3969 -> 0.31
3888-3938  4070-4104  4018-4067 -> -0.12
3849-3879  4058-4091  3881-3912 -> 0.11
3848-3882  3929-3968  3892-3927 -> -0.16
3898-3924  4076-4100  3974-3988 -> 0.01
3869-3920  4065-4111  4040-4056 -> -0.07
